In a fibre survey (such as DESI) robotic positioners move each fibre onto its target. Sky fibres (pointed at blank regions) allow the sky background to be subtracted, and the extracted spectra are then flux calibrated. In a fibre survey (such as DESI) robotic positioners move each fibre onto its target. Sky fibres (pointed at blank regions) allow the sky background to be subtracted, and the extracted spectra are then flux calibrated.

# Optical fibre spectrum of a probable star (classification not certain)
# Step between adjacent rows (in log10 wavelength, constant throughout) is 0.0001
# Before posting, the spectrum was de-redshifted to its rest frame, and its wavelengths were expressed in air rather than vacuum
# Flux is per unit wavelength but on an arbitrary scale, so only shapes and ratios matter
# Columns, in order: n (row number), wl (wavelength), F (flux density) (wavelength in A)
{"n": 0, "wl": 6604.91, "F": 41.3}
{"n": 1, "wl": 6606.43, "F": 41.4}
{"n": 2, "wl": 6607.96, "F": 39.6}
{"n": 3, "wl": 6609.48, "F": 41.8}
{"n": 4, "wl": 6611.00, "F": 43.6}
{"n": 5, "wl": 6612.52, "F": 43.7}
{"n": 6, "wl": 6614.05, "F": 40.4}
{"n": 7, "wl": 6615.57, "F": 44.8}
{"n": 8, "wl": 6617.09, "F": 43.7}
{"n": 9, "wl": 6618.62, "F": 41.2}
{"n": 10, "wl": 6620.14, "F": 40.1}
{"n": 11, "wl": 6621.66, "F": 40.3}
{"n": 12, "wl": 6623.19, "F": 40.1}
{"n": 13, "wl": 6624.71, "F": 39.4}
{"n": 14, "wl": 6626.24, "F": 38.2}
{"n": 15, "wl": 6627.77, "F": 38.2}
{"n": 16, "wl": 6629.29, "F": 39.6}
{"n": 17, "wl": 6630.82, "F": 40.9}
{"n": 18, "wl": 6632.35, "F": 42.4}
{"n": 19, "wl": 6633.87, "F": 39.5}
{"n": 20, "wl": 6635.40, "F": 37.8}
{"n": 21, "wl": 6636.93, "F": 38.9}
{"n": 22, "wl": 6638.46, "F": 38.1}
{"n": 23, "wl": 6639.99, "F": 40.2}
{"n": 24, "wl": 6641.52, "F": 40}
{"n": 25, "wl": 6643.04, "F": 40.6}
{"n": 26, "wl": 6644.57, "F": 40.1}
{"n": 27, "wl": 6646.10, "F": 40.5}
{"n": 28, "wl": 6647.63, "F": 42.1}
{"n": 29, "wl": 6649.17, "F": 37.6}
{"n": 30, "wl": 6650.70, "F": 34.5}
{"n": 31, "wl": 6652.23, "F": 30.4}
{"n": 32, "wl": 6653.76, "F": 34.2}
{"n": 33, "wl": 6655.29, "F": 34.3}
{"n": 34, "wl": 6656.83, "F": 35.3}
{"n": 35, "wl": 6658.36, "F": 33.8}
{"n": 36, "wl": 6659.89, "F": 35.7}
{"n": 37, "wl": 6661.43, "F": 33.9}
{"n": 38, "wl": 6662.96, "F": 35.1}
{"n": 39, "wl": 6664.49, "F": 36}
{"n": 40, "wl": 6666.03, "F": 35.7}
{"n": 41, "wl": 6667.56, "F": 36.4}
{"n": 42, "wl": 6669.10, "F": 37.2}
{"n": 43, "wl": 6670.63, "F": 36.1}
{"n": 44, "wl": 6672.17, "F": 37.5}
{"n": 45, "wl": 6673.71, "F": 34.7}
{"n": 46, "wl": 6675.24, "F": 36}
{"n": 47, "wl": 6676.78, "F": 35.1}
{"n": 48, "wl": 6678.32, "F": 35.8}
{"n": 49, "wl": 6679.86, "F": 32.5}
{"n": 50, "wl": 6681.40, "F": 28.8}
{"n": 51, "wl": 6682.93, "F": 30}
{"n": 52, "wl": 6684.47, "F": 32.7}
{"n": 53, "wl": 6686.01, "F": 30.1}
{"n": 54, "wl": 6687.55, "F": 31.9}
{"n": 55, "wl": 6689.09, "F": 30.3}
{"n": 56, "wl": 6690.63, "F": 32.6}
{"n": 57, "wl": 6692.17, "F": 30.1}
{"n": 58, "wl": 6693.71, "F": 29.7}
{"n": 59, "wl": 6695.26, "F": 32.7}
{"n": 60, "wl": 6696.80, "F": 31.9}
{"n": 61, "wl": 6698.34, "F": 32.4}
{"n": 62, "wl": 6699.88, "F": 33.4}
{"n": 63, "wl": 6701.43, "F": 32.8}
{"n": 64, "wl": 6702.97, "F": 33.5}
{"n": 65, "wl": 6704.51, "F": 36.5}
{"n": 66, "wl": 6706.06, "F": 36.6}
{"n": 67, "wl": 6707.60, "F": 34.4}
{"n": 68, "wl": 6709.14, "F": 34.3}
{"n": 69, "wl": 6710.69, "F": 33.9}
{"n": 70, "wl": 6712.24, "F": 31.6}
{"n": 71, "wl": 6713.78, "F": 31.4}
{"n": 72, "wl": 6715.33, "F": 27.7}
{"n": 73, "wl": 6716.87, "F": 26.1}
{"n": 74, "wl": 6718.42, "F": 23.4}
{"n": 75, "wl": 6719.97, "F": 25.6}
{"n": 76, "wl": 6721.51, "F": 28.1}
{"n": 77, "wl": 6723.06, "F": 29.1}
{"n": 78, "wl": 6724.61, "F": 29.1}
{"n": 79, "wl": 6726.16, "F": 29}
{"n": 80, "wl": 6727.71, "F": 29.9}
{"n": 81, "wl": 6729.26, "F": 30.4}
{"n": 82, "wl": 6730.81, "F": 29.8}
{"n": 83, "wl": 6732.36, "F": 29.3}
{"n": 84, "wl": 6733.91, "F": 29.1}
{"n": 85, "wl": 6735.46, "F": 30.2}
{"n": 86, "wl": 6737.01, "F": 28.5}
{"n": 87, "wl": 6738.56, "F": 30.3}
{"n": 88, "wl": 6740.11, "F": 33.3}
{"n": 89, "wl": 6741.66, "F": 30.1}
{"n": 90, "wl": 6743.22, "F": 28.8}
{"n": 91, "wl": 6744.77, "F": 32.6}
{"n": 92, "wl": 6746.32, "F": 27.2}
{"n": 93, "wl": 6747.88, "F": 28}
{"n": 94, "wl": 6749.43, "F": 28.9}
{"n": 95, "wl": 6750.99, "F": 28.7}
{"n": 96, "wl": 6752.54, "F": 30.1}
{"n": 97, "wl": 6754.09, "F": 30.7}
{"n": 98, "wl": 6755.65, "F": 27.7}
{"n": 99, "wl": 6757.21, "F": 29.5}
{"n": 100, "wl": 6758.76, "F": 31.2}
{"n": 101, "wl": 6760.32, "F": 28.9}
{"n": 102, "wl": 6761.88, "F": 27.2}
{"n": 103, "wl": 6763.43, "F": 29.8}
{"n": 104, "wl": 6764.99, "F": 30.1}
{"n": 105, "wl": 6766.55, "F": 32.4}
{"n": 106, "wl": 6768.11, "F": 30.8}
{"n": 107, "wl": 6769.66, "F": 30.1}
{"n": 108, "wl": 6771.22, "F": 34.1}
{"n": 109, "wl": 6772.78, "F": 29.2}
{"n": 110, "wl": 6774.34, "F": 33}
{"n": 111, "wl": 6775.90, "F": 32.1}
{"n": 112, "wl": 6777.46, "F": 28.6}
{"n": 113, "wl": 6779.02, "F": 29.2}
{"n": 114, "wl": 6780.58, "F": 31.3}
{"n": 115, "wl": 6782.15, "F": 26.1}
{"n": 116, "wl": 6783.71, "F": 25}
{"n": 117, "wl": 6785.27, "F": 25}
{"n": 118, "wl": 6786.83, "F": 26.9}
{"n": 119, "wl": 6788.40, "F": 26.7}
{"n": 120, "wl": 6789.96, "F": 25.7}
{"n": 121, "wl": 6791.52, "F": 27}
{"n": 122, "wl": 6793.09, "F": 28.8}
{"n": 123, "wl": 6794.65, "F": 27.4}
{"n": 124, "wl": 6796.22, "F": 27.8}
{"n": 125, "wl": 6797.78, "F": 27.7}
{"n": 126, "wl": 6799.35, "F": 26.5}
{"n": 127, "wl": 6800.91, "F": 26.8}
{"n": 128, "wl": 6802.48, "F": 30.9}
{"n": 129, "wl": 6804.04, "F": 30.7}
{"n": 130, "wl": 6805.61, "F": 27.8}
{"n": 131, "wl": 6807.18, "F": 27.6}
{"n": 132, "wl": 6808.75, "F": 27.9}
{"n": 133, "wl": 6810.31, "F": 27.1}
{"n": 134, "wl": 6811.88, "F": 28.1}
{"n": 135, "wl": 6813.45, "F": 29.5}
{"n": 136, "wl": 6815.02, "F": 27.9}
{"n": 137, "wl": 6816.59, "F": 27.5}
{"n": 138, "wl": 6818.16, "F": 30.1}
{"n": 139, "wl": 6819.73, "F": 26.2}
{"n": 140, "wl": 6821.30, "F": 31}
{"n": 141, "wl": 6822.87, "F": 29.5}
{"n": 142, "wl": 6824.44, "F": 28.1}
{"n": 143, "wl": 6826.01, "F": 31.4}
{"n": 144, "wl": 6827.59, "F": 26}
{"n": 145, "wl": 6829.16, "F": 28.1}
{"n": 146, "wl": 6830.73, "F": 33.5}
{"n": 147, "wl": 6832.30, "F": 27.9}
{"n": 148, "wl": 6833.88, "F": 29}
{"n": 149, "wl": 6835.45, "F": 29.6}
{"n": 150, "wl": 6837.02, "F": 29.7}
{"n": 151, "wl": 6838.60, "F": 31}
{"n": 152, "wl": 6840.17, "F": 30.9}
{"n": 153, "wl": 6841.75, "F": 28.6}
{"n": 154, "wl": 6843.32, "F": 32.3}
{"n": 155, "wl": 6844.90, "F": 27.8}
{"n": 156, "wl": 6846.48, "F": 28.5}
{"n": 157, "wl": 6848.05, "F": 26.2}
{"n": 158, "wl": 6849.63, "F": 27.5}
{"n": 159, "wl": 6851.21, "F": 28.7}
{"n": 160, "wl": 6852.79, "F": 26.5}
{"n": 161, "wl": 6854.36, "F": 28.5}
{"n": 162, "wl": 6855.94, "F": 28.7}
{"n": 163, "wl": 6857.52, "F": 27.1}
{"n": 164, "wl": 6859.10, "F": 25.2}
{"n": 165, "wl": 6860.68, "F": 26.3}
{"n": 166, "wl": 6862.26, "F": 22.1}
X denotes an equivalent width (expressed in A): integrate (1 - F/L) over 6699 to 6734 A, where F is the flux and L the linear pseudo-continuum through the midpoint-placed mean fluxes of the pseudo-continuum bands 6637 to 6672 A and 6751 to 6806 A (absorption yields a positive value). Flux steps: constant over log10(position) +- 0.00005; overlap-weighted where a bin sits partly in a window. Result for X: 2.3 A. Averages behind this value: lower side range 36.8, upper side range 28.9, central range 30.7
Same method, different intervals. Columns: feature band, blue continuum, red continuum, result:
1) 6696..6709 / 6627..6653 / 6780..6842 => 0.40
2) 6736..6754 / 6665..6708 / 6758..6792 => 0.52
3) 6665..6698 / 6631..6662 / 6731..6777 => 1.80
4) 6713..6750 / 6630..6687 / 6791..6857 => 4.33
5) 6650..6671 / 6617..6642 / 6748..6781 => 1.50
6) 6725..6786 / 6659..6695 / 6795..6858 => 2.69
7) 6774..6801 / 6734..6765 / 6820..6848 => 1.56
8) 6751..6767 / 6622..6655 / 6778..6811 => 0.25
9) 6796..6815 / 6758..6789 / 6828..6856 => 0.67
